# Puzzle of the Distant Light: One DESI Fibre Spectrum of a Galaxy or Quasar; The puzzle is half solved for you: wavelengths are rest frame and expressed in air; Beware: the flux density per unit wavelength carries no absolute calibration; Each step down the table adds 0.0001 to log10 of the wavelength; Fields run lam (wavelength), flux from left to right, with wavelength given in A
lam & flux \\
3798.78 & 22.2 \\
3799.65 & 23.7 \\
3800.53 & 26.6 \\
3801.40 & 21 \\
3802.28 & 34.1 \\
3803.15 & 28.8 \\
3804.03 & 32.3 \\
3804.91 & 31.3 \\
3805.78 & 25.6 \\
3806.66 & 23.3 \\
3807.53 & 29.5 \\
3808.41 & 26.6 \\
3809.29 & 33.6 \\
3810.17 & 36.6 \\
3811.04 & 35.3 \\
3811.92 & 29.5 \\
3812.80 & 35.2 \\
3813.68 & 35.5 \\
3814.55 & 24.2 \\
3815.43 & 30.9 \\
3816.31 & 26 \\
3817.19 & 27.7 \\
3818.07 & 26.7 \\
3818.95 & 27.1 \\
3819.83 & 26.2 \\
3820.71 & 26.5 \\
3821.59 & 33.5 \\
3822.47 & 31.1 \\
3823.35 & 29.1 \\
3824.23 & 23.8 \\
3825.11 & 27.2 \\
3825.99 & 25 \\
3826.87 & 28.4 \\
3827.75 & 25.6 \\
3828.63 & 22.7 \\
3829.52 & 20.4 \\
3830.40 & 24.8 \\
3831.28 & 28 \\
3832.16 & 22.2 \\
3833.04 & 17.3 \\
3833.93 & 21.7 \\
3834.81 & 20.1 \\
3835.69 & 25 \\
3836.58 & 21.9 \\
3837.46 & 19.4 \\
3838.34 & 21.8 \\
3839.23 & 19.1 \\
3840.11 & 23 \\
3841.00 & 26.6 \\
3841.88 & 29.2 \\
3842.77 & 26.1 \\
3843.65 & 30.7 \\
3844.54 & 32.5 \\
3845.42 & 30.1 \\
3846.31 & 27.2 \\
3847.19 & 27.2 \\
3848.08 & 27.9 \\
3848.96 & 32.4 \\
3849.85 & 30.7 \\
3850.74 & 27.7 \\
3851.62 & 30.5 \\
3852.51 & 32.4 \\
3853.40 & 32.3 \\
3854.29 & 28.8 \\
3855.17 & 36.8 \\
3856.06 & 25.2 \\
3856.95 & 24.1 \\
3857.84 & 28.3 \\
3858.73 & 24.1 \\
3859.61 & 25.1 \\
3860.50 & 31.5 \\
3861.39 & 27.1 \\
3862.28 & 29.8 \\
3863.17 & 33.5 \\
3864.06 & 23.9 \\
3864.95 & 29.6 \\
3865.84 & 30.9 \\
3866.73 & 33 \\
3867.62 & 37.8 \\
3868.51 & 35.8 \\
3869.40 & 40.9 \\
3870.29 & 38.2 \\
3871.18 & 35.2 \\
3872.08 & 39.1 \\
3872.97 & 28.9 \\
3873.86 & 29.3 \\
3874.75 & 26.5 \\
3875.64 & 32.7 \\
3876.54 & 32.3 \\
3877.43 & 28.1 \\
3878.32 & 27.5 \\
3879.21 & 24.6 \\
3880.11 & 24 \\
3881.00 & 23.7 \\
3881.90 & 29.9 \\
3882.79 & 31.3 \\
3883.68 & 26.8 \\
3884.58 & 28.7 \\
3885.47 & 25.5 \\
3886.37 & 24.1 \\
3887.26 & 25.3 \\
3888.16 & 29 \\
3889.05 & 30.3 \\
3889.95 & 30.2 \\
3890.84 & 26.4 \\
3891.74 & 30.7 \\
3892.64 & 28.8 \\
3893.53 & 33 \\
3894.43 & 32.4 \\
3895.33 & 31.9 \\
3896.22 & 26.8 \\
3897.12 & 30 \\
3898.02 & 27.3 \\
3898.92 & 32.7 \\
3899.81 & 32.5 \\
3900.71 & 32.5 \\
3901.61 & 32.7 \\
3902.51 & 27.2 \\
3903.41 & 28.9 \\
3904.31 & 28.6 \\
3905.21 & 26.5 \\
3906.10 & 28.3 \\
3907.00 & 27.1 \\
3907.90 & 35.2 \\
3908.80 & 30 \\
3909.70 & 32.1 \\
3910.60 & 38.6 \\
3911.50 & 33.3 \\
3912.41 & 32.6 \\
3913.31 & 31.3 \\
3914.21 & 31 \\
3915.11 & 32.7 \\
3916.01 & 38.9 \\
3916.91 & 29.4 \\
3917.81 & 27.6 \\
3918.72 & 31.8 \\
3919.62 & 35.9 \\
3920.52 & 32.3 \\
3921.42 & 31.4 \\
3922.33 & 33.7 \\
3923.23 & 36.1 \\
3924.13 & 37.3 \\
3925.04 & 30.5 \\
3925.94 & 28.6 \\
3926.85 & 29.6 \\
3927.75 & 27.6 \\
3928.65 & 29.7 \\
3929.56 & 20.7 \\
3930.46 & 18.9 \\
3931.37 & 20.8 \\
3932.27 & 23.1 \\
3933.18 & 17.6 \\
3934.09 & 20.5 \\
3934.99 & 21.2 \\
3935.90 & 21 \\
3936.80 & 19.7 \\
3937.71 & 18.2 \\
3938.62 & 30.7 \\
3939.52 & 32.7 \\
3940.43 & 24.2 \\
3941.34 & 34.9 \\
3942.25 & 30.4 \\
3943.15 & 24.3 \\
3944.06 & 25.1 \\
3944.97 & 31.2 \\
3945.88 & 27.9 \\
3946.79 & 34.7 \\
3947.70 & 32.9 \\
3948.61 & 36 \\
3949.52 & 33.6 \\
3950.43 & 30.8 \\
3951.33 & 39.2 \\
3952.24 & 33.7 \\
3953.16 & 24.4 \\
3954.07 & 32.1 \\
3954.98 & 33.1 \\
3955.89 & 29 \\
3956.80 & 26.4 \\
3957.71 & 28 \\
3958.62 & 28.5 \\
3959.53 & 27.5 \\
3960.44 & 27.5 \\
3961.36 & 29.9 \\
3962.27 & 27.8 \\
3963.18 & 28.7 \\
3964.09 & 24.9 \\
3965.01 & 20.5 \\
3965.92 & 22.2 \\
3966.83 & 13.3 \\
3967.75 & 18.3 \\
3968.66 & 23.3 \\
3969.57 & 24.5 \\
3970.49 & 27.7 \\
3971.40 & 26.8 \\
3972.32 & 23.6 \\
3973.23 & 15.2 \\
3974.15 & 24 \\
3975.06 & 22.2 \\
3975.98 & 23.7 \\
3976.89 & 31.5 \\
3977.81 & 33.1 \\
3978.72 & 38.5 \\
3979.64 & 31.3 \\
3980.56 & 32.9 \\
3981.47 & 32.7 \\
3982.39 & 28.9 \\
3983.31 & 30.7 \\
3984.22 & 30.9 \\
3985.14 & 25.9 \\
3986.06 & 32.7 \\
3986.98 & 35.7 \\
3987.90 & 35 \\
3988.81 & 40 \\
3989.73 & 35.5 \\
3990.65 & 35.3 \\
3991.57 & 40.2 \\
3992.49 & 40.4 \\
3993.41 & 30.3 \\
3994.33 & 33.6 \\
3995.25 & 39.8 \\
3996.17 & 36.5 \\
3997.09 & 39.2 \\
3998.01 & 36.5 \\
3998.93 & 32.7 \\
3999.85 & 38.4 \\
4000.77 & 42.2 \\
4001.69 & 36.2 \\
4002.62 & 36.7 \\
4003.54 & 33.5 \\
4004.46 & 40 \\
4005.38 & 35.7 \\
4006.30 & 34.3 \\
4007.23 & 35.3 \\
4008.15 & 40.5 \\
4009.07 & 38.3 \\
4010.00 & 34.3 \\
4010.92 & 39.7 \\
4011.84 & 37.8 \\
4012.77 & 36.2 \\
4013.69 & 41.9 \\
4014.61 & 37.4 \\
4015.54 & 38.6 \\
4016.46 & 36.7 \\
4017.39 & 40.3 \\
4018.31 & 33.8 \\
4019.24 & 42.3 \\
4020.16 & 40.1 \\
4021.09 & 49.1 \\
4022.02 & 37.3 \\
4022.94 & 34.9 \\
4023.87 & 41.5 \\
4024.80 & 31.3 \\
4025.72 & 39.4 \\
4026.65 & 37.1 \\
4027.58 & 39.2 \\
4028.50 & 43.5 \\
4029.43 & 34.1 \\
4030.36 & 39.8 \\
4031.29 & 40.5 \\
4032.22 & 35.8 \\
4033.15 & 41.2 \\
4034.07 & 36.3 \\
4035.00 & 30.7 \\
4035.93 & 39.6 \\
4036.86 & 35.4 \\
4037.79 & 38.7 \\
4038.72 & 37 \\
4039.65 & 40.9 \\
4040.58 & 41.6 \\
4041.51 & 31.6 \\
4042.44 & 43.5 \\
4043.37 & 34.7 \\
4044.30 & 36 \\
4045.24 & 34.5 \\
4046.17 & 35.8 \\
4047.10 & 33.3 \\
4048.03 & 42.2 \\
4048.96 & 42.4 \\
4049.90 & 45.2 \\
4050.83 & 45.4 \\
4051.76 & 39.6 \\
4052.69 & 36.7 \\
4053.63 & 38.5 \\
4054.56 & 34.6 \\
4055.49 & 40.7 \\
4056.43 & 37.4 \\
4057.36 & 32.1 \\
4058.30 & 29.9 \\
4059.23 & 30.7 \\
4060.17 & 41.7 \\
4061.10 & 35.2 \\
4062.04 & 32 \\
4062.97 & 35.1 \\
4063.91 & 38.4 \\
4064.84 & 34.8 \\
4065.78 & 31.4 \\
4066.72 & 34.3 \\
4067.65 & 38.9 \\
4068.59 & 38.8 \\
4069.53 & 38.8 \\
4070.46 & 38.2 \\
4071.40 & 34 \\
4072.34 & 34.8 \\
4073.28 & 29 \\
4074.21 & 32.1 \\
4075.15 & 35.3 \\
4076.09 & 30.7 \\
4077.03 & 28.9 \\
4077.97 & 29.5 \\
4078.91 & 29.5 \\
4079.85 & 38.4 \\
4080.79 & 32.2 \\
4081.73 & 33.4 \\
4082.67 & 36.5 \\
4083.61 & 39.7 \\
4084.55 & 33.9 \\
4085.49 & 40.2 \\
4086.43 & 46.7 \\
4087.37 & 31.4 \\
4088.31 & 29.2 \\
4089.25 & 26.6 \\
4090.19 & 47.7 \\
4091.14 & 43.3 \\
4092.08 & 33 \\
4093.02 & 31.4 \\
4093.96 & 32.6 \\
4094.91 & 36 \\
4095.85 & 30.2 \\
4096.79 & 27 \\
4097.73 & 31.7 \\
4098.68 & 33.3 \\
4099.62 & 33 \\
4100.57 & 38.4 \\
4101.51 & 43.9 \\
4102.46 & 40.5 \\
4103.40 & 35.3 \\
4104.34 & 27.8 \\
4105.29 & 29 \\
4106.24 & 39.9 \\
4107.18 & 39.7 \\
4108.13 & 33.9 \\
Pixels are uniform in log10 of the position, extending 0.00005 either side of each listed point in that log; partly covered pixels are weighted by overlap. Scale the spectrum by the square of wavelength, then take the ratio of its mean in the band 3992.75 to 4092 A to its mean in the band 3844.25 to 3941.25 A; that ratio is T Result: 1.4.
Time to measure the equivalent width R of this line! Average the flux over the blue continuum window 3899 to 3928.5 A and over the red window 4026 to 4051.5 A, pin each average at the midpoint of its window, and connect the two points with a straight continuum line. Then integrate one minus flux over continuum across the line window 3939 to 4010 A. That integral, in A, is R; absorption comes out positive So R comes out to 7.8 A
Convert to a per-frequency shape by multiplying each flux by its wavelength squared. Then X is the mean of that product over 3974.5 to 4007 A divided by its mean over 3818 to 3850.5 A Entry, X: 1.44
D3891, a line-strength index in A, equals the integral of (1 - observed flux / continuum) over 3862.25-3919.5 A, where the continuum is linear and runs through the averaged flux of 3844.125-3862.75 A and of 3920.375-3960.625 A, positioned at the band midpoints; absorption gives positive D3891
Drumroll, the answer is -3.54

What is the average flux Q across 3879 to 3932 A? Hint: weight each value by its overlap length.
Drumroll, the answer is 29.8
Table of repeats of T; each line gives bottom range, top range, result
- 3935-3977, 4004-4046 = 1.46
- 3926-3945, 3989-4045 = 1.58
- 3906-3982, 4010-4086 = 1.37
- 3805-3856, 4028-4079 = 1.48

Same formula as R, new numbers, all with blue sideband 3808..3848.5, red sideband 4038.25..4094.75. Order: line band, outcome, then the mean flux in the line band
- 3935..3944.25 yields 1.6 A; 25.9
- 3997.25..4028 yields -3.5 A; 37.9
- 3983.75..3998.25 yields -1.0 A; 35.5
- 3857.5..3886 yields -1.6 A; 30.1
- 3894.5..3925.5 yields -1.7 A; 31.6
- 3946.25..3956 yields -0.4 A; 32.8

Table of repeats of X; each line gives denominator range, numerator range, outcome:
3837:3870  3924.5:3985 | 0.99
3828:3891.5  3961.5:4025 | 1.27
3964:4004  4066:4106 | 1.18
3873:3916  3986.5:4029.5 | 1.34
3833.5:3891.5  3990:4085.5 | 1.41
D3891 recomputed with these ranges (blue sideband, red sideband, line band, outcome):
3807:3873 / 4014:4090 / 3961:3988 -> 5.31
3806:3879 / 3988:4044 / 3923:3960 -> 6.28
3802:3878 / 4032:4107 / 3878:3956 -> 4.48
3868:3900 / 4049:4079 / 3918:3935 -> 1.83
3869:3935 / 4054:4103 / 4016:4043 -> -3.93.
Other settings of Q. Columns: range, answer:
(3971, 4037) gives 35.5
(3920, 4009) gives 30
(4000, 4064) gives 37.7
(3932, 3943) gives 24.5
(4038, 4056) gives 38.6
